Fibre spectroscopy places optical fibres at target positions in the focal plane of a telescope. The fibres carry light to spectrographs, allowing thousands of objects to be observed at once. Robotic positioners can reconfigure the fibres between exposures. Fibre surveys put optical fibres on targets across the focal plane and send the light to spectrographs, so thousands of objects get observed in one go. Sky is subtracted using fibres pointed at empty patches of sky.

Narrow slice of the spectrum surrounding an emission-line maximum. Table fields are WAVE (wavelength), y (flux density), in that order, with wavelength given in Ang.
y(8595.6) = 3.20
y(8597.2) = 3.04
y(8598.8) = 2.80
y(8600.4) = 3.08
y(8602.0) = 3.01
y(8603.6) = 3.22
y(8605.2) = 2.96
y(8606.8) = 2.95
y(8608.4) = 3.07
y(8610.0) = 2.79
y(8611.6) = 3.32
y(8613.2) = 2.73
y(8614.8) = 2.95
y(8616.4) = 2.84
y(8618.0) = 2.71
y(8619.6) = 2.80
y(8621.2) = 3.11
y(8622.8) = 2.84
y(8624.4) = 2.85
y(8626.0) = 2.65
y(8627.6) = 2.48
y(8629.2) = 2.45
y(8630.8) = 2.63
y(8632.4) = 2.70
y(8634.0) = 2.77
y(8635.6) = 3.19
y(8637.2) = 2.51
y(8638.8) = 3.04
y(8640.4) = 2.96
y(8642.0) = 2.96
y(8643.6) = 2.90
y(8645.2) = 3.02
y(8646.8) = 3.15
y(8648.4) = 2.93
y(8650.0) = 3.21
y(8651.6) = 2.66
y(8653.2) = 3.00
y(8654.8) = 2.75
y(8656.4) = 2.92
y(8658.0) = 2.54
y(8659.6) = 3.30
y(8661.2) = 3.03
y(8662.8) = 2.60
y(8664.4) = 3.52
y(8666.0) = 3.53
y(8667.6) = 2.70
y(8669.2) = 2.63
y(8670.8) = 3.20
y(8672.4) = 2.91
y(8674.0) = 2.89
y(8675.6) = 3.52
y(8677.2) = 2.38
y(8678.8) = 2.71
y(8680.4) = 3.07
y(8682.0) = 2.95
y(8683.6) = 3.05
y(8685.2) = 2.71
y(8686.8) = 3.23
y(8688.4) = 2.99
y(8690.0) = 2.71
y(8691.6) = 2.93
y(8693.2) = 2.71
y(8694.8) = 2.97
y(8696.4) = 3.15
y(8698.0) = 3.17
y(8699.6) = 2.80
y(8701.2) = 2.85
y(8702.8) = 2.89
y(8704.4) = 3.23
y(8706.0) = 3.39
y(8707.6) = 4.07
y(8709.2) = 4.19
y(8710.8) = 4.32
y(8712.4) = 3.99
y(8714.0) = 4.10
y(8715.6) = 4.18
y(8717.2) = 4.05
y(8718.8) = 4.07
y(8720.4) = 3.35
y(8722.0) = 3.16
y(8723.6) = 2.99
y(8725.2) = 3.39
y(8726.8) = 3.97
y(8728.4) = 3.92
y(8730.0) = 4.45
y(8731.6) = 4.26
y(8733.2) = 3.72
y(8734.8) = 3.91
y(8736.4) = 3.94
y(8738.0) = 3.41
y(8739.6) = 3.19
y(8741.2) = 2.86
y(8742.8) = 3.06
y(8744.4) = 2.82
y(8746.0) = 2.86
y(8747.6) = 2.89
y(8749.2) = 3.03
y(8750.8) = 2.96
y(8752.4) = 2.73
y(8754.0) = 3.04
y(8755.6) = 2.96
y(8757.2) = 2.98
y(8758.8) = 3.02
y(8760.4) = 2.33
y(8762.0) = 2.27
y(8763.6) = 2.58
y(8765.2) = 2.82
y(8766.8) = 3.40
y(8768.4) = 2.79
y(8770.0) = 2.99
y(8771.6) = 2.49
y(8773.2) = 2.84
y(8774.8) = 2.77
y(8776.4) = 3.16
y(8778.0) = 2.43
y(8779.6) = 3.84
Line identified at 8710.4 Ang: [S II]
